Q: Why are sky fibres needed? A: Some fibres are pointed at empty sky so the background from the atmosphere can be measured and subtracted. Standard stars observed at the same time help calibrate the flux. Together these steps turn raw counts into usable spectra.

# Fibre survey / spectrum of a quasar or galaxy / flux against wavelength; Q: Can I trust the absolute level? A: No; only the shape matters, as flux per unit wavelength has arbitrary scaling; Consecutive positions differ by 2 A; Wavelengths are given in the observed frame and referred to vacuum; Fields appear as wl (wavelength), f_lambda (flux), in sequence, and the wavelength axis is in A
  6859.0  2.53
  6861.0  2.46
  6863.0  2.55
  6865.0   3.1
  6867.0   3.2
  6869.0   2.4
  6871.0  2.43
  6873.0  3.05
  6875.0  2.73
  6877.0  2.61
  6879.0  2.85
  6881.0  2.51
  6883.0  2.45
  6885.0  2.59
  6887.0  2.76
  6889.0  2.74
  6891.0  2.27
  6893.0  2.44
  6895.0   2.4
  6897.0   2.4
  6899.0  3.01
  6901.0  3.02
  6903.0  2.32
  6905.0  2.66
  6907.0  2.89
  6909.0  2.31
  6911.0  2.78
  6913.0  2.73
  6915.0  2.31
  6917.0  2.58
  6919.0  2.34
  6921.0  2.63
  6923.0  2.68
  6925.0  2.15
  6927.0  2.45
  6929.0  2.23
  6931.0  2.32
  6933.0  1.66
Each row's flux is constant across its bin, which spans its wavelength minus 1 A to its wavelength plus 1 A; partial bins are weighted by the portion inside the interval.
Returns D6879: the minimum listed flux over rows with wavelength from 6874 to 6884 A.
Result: 2.45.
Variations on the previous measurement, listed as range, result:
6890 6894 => 2.27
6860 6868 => 2.46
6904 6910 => 2.31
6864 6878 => 2.4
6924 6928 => 2.15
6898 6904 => 2.32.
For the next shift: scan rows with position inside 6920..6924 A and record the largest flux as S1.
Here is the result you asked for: 2.68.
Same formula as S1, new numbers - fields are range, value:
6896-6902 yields 3.02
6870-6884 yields 3.05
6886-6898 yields 2.76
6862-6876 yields 3.2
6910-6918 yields 2.78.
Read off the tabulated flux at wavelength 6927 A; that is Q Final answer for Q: 2.45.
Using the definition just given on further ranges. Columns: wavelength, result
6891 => 2.27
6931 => 2.32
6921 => 2.63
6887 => 2.76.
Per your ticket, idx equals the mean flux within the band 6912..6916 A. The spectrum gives 2.52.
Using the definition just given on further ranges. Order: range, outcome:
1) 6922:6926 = 2.42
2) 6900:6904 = 2.67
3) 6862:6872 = 2.74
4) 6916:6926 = 2.48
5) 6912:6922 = 2.52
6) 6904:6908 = 2.78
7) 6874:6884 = 2.63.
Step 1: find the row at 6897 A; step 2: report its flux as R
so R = 2.4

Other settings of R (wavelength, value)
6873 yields 3.05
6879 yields 2.85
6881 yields 2.51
